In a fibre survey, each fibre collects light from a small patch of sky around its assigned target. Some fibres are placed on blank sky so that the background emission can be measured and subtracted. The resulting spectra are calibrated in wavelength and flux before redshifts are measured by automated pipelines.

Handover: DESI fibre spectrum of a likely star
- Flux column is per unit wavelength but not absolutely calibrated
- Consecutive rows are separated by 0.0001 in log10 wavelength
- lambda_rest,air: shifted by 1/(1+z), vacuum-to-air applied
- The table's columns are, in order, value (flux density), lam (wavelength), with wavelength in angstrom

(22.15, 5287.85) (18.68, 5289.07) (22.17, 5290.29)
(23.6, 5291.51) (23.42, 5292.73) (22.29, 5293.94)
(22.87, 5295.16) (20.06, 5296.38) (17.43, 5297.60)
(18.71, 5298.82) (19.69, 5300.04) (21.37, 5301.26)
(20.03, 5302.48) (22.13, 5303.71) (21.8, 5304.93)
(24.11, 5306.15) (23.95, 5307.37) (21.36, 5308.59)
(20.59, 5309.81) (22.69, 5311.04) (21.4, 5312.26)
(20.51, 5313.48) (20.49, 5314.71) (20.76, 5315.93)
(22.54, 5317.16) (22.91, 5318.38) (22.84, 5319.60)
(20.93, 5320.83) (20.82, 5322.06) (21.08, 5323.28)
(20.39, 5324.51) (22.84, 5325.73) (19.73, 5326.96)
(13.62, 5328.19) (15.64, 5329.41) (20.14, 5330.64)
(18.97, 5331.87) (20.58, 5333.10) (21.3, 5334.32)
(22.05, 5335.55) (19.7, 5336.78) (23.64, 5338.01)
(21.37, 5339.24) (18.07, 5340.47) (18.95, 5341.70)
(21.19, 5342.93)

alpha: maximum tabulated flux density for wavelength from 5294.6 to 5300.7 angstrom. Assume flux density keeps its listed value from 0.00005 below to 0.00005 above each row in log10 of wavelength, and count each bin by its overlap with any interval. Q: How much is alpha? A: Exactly 22.87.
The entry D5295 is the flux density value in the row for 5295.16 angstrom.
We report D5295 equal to 22.87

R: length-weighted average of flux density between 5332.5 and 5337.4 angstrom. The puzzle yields 20.9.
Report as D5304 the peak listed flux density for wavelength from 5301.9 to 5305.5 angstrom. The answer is 22.13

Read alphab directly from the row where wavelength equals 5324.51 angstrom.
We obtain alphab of 20.39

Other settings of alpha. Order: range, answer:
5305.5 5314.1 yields 24.11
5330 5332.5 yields 20.14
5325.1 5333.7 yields 22.84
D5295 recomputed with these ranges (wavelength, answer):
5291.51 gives 23.6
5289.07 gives 18.68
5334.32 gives 21.3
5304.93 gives 21.8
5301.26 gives 21.37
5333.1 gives 20.58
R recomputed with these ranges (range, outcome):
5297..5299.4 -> 18.1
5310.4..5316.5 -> 21.2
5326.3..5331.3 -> 17.3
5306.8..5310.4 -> 22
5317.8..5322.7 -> 21.9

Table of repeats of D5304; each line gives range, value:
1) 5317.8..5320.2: 22.91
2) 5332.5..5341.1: 23.64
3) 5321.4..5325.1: 21.08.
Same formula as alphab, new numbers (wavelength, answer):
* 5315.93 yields 20.76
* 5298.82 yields 18.71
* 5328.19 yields 13.62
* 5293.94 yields 22.29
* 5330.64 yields 20.14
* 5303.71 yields 22.13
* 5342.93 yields 21.19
